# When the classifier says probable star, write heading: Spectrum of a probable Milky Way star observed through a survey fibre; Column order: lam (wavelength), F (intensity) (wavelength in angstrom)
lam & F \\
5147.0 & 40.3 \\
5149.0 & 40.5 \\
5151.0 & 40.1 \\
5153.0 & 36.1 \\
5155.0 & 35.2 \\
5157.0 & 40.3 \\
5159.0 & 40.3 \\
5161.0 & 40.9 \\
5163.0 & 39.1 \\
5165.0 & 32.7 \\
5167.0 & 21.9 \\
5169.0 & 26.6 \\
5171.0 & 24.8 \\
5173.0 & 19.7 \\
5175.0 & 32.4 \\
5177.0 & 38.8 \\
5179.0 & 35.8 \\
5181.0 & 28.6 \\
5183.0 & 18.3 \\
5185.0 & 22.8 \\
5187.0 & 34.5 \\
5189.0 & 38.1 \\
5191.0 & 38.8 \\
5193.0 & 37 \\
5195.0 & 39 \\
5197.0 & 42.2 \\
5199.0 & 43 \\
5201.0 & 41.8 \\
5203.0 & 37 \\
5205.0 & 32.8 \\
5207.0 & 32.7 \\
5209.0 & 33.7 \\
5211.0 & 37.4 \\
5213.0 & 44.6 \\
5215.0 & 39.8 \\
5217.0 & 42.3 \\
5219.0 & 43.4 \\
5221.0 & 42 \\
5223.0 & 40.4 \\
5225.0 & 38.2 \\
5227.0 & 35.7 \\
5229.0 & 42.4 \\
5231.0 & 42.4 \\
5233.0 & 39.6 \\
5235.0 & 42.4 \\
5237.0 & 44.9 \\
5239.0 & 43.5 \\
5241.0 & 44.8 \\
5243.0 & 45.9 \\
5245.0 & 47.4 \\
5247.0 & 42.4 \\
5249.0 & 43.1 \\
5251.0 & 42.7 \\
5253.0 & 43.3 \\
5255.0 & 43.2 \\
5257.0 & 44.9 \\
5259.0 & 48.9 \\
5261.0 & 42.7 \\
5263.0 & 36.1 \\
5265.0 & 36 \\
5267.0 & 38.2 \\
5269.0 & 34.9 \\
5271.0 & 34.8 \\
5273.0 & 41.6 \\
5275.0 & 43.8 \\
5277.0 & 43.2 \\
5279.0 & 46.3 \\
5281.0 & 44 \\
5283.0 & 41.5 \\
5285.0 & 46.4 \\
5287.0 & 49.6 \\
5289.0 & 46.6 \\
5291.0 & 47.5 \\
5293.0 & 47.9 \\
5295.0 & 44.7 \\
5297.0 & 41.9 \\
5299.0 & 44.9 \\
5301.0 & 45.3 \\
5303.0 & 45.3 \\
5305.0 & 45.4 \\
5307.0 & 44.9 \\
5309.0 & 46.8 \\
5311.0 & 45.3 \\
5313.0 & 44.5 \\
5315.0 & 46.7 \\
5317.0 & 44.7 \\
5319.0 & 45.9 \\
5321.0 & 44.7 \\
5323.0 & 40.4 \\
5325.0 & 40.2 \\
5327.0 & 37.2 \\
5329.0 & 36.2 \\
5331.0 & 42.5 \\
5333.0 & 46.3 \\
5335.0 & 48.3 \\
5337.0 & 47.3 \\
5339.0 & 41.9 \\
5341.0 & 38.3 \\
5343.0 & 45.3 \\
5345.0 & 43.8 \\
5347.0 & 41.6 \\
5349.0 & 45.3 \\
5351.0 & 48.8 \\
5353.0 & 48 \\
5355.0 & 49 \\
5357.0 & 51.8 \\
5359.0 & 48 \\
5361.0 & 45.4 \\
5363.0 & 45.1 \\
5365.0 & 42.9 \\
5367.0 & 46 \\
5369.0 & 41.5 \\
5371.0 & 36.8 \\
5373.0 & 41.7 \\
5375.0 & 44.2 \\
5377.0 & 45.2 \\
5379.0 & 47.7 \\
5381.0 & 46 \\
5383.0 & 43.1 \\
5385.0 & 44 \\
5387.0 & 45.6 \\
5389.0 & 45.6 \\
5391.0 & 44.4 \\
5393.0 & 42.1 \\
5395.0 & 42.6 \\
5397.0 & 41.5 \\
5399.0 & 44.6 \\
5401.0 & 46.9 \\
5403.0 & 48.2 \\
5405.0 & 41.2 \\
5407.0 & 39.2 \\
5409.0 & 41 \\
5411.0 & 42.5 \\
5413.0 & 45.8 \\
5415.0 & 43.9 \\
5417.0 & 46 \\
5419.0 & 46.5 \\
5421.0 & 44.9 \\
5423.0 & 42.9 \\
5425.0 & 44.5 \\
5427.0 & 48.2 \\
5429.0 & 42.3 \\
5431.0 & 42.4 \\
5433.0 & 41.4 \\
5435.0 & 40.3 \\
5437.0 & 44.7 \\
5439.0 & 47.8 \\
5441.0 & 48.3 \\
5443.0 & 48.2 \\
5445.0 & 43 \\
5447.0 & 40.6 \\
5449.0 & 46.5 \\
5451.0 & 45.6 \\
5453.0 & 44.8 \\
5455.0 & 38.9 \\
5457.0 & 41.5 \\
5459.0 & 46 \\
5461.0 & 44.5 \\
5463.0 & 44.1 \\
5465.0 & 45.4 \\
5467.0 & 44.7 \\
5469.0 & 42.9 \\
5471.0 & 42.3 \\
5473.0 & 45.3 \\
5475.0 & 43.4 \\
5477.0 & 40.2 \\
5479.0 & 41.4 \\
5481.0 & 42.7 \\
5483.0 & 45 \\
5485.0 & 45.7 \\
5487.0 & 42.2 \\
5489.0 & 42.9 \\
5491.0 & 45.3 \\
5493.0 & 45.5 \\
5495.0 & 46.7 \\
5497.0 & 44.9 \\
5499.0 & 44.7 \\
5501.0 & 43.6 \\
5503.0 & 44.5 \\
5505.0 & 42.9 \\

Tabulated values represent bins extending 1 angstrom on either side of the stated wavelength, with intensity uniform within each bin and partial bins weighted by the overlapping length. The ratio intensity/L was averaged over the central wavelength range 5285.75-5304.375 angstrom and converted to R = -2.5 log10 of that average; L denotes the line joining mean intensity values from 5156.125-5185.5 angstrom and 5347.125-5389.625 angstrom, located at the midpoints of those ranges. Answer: -0.15 mag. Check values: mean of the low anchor 31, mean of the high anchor 45.2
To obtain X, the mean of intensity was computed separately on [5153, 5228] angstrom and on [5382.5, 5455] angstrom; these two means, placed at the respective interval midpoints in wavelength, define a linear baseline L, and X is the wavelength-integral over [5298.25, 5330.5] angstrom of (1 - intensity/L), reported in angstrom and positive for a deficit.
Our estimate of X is -2.8 angstrom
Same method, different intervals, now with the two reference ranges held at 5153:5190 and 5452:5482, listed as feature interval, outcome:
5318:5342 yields -2.85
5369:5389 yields -1.99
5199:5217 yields -2.61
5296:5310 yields -3.05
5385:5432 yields -3.54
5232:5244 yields -3.18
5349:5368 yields -3.94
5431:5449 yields -0.91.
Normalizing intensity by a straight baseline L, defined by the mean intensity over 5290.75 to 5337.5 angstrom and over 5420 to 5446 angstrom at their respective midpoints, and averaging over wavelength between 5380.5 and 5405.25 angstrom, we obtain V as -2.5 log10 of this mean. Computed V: 0.00 mag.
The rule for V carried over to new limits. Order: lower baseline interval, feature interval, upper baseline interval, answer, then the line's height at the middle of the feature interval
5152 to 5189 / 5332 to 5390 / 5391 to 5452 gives -0.10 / 41.1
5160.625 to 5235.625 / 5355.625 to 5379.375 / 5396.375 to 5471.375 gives -0.07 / 41.8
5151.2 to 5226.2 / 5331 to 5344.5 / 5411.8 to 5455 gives -0.09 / 41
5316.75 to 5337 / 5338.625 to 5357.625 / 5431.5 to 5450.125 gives -0.06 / 43.1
